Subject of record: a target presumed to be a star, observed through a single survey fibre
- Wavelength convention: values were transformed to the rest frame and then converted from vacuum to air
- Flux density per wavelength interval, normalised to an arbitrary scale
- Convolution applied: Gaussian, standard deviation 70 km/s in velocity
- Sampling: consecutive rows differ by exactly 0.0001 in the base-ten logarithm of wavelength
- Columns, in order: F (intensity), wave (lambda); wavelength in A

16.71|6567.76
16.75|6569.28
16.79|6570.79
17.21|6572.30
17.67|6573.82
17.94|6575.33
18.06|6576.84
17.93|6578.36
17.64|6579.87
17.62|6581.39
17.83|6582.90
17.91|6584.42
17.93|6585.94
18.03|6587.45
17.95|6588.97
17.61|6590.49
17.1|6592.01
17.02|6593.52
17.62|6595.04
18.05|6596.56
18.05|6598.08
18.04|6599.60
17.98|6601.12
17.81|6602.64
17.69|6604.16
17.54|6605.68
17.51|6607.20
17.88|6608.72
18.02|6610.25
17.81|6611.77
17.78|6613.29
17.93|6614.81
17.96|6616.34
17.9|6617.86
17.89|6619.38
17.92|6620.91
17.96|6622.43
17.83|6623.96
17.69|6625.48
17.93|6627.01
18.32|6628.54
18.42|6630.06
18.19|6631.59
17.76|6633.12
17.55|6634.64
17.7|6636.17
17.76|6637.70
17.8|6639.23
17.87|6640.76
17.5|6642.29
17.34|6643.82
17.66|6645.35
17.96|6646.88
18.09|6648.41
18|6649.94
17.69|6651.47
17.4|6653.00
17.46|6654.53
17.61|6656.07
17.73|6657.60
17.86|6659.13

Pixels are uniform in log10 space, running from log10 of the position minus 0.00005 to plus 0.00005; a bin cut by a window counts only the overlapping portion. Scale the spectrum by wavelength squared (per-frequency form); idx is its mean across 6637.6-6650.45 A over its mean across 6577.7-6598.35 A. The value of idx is 1.02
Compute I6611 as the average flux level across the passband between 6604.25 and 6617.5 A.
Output 17.8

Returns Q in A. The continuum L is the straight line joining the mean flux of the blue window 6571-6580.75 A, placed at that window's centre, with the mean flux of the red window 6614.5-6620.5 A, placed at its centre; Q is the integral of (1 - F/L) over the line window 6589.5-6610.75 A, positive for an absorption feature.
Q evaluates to 0.1 A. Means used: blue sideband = 17.7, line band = 17.7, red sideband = 17.9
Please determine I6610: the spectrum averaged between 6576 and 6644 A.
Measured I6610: 17.8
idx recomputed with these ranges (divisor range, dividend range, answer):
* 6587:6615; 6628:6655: 1.02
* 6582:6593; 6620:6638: 1.02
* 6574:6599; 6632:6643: 1.01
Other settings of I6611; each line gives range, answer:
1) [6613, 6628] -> 17.9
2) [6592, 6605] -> 17.7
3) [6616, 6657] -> 17.8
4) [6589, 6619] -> 17.8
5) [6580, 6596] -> 17.7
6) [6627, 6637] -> 18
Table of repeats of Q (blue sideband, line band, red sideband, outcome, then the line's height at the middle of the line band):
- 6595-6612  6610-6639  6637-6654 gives -0.2 A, 17.8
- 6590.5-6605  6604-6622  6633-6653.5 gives -0.1 A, 17.7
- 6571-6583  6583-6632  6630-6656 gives -0.4 A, 17.7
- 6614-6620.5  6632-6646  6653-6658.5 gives 0.0 A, 17.7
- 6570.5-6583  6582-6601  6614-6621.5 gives 0.0 A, 17.8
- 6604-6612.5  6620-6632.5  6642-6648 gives -0.2 A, 17.7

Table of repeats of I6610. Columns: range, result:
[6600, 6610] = 17.8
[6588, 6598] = 17.6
